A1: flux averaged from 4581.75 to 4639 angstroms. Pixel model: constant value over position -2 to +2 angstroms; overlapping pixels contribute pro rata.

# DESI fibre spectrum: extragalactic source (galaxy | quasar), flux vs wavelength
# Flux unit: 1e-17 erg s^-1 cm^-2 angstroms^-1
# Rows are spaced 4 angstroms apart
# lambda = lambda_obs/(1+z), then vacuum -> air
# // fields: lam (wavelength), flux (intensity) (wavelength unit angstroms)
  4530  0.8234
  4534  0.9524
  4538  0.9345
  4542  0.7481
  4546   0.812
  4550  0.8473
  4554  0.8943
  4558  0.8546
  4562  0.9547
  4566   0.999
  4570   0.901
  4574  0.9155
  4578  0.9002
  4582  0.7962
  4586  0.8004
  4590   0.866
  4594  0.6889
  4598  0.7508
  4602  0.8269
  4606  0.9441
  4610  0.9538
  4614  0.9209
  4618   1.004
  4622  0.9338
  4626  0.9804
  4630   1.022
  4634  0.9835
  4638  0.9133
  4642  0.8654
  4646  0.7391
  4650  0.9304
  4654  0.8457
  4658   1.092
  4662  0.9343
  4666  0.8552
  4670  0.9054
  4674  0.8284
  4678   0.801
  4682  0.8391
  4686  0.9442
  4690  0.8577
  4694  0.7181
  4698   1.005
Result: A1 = 0.895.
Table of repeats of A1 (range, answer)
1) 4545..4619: 0.874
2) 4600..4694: 0.906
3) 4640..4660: 0.895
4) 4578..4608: 0.816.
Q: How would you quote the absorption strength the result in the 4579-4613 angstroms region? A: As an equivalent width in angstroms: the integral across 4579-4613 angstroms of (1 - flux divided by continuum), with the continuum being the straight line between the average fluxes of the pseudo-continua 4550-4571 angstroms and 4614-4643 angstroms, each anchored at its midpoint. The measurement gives 3.79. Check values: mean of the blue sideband 0.915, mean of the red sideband 0.958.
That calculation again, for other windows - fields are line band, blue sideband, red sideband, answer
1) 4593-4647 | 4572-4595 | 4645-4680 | -2.7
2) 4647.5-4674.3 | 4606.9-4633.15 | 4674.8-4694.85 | -0.9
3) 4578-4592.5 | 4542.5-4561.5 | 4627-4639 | 1.2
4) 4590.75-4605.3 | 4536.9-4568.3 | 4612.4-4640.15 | 2.4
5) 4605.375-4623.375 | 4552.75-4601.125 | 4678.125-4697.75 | -2.0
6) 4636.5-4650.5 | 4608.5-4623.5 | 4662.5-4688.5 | 0.9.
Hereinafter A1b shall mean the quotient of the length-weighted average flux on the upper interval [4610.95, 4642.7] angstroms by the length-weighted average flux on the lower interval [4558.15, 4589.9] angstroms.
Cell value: 1.07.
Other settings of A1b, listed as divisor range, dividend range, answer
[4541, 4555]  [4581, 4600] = 0.94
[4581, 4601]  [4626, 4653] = 1.17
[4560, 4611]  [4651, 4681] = 1.03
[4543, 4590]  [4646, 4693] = 1.01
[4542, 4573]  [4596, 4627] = 1.03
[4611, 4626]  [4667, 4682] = 0.88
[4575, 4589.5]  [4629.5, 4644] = 1.11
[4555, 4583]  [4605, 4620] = 1.06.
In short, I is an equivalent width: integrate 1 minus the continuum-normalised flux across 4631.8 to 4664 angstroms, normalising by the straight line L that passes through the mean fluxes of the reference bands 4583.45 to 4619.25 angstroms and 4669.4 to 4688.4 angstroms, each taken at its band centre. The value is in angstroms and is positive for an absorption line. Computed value -2.0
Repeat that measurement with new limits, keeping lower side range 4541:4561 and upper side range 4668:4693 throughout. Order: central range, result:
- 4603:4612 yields -0.92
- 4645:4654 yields 0.06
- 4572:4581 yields -0.54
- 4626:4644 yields -2.08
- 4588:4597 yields 0.77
